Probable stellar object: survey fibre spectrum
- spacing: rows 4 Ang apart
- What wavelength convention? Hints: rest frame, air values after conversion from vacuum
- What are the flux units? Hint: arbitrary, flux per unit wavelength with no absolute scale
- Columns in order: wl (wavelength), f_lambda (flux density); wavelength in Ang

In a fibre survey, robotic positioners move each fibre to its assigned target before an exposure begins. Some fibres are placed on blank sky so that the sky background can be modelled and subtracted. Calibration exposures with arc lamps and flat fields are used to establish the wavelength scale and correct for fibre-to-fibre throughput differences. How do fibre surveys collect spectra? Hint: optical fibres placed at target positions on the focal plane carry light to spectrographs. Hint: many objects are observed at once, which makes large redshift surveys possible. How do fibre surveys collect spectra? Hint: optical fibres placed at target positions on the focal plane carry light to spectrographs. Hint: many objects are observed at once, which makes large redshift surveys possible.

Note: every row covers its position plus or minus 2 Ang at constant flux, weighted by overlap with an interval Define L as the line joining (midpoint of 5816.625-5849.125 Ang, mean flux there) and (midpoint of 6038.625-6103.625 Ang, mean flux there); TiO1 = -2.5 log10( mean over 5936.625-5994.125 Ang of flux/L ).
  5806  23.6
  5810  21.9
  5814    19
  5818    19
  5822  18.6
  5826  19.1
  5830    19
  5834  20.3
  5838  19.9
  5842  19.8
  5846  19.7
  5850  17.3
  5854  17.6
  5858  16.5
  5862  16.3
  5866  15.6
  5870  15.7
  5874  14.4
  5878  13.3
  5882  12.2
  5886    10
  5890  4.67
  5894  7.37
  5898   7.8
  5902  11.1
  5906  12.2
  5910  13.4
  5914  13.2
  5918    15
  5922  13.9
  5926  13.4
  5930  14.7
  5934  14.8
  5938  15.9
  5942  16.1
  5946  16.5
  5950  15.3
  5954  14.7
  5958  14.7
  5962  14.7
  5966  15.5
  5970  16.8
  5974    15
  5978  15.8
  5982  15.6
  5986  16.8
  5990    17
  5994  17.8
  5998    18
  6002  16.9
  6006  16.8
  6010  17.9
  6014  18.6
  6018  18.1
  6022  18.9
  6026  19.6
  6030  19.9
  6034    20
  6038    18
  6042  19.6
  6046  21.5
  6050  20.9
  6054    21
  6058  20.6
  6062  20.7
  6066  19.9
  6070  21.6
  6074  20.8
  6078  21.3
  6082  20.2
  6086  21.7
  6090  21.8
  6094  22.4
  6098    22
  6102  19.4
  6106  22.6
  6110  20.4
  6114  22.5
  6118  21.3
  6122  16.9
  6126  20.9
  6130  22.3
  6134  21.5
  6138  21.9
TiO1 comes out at 0.27 mag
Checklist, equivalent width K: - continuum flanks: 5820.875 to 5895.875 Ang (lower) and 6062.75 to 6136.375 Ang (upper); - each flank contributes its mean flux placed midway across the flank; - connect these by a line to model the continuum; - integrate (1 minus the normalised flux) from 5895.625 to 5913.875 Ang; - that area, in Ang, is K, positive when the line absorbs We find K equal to 5.9 Ang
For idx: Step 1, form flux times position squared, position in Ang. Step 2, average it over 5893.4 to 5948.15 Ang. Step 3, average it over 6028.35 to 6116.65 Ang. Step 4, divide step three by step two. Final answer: 1.64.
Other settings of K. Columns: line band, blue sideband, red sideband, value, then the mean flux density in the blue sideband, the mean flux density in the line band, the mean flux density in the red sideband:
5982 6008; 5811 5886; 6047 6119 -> 3.45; 17.3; 17.1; 21.2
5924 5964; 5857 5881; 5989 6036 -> 4.08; 15.1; 15.1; 18.3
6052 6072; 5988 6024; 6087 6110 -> -0.71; 17.8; 20.8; 21.5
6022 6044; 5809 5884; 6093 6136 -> 0.71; 17.6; 19.4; 21.1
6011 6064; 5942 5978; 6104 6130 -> -4.73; 15.5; 19.8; 20.9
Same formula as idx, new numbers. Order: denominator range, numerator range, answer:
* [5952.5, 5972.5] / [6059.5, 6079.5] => 1.41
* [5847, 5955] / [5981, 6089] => 1.47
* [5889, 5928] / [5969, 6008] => 1.50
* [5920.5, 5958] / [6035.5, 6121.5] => 1.46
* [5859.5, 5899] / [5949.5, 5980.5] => 1.33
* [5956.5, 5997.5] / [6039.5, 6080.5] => 1.33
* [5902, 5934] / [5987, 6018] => 1.33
